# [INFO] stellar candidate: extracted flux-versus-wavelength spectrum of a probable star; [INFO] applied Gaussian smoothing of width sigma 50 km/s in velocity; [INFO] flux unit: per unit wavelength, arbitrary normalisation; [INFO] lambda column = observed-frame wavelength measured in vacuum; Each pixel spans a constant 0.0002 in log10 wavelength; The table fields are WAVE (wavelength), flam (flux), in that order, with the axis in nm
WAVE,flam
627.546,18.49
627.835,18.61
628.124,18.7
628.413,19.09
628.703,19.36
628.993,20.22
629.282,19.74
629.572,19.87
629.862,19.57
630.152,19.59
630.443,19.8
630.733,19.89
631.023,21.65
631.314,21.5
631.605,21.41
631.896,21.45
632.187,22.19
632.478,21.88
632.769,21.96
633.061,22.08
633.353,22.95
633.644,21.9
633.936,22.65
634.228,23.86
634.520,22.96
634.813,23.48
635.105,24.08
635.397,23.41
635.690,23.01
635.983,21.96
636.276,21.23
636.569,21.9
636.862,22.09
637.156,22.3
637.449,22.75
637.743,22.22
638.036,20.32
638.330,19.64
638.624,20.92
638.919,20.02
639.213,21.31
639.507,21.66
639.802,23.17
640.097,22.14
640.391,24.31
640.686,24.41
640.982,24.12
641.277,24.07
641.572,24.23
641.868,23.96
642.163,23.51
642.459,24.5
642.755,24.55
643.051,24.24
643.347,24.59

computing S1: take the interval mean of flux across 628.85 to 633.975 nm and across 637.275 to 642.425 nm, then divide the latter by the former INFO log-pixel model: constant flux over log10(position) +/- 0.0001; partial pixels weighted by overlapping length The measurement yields 1.07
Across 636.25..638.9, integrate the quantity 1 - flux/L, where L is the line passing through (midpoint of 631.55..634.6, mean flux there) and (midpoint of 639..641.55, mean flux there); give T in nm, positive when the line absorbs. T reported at 0.16 nm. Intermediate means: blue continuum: 22.3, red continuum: 23.1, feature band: 21.4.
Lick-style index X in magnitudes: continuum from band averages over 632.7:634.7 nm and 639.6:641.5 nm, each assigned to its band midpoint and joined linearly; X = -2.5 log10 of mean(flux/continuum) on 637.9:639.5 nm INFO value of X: 0.14 mag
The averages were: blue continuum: 22.7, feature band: 20.5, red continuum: 23.7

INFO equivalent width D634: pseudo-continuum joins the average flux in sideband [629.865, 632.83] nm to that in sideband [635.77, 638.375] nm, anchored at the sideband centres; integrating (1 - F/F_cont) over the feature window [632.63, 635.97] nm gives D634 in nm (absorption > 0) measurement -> -0.24 nm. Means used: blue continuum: 21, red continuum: 21.7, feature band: 22.9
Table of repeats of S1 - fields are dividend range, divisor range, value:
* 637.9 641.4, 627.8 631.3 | 1.12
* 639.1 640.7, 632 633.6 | 1.03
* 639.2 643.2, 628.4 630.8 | 1.20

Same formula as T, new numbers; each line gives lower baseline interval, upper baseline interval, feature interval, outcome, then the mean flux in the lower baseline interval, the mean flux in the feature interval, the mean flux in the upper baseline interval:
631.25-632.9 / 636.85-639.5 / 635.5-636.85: -0.04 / 21.7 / 22.1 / 21.3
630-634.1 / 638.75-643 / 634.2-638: -0.05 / 21.5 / 22.6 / 23.3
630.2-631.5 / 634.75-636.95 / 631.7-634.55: -0.11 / 20.6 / 22.4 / 22.6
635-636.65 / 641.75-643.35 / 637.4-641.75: 0.21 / 22.6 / 22.4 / 24.2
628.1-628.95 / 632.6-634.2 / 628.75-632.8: 0.00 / 19.2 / 20.7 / 22.4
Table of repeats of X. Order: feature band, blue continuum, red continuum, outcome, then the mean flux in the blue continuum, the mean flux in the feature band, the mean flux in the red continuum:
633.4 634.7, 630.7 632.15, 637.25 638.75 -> -0.08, 21.4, 22.9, 21.2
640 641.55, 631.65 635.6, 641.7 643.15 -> 0.00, 22.7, 23.9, 24.1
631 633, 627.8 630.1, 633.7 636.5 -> -0.03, 19.4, 21.7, 22.9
